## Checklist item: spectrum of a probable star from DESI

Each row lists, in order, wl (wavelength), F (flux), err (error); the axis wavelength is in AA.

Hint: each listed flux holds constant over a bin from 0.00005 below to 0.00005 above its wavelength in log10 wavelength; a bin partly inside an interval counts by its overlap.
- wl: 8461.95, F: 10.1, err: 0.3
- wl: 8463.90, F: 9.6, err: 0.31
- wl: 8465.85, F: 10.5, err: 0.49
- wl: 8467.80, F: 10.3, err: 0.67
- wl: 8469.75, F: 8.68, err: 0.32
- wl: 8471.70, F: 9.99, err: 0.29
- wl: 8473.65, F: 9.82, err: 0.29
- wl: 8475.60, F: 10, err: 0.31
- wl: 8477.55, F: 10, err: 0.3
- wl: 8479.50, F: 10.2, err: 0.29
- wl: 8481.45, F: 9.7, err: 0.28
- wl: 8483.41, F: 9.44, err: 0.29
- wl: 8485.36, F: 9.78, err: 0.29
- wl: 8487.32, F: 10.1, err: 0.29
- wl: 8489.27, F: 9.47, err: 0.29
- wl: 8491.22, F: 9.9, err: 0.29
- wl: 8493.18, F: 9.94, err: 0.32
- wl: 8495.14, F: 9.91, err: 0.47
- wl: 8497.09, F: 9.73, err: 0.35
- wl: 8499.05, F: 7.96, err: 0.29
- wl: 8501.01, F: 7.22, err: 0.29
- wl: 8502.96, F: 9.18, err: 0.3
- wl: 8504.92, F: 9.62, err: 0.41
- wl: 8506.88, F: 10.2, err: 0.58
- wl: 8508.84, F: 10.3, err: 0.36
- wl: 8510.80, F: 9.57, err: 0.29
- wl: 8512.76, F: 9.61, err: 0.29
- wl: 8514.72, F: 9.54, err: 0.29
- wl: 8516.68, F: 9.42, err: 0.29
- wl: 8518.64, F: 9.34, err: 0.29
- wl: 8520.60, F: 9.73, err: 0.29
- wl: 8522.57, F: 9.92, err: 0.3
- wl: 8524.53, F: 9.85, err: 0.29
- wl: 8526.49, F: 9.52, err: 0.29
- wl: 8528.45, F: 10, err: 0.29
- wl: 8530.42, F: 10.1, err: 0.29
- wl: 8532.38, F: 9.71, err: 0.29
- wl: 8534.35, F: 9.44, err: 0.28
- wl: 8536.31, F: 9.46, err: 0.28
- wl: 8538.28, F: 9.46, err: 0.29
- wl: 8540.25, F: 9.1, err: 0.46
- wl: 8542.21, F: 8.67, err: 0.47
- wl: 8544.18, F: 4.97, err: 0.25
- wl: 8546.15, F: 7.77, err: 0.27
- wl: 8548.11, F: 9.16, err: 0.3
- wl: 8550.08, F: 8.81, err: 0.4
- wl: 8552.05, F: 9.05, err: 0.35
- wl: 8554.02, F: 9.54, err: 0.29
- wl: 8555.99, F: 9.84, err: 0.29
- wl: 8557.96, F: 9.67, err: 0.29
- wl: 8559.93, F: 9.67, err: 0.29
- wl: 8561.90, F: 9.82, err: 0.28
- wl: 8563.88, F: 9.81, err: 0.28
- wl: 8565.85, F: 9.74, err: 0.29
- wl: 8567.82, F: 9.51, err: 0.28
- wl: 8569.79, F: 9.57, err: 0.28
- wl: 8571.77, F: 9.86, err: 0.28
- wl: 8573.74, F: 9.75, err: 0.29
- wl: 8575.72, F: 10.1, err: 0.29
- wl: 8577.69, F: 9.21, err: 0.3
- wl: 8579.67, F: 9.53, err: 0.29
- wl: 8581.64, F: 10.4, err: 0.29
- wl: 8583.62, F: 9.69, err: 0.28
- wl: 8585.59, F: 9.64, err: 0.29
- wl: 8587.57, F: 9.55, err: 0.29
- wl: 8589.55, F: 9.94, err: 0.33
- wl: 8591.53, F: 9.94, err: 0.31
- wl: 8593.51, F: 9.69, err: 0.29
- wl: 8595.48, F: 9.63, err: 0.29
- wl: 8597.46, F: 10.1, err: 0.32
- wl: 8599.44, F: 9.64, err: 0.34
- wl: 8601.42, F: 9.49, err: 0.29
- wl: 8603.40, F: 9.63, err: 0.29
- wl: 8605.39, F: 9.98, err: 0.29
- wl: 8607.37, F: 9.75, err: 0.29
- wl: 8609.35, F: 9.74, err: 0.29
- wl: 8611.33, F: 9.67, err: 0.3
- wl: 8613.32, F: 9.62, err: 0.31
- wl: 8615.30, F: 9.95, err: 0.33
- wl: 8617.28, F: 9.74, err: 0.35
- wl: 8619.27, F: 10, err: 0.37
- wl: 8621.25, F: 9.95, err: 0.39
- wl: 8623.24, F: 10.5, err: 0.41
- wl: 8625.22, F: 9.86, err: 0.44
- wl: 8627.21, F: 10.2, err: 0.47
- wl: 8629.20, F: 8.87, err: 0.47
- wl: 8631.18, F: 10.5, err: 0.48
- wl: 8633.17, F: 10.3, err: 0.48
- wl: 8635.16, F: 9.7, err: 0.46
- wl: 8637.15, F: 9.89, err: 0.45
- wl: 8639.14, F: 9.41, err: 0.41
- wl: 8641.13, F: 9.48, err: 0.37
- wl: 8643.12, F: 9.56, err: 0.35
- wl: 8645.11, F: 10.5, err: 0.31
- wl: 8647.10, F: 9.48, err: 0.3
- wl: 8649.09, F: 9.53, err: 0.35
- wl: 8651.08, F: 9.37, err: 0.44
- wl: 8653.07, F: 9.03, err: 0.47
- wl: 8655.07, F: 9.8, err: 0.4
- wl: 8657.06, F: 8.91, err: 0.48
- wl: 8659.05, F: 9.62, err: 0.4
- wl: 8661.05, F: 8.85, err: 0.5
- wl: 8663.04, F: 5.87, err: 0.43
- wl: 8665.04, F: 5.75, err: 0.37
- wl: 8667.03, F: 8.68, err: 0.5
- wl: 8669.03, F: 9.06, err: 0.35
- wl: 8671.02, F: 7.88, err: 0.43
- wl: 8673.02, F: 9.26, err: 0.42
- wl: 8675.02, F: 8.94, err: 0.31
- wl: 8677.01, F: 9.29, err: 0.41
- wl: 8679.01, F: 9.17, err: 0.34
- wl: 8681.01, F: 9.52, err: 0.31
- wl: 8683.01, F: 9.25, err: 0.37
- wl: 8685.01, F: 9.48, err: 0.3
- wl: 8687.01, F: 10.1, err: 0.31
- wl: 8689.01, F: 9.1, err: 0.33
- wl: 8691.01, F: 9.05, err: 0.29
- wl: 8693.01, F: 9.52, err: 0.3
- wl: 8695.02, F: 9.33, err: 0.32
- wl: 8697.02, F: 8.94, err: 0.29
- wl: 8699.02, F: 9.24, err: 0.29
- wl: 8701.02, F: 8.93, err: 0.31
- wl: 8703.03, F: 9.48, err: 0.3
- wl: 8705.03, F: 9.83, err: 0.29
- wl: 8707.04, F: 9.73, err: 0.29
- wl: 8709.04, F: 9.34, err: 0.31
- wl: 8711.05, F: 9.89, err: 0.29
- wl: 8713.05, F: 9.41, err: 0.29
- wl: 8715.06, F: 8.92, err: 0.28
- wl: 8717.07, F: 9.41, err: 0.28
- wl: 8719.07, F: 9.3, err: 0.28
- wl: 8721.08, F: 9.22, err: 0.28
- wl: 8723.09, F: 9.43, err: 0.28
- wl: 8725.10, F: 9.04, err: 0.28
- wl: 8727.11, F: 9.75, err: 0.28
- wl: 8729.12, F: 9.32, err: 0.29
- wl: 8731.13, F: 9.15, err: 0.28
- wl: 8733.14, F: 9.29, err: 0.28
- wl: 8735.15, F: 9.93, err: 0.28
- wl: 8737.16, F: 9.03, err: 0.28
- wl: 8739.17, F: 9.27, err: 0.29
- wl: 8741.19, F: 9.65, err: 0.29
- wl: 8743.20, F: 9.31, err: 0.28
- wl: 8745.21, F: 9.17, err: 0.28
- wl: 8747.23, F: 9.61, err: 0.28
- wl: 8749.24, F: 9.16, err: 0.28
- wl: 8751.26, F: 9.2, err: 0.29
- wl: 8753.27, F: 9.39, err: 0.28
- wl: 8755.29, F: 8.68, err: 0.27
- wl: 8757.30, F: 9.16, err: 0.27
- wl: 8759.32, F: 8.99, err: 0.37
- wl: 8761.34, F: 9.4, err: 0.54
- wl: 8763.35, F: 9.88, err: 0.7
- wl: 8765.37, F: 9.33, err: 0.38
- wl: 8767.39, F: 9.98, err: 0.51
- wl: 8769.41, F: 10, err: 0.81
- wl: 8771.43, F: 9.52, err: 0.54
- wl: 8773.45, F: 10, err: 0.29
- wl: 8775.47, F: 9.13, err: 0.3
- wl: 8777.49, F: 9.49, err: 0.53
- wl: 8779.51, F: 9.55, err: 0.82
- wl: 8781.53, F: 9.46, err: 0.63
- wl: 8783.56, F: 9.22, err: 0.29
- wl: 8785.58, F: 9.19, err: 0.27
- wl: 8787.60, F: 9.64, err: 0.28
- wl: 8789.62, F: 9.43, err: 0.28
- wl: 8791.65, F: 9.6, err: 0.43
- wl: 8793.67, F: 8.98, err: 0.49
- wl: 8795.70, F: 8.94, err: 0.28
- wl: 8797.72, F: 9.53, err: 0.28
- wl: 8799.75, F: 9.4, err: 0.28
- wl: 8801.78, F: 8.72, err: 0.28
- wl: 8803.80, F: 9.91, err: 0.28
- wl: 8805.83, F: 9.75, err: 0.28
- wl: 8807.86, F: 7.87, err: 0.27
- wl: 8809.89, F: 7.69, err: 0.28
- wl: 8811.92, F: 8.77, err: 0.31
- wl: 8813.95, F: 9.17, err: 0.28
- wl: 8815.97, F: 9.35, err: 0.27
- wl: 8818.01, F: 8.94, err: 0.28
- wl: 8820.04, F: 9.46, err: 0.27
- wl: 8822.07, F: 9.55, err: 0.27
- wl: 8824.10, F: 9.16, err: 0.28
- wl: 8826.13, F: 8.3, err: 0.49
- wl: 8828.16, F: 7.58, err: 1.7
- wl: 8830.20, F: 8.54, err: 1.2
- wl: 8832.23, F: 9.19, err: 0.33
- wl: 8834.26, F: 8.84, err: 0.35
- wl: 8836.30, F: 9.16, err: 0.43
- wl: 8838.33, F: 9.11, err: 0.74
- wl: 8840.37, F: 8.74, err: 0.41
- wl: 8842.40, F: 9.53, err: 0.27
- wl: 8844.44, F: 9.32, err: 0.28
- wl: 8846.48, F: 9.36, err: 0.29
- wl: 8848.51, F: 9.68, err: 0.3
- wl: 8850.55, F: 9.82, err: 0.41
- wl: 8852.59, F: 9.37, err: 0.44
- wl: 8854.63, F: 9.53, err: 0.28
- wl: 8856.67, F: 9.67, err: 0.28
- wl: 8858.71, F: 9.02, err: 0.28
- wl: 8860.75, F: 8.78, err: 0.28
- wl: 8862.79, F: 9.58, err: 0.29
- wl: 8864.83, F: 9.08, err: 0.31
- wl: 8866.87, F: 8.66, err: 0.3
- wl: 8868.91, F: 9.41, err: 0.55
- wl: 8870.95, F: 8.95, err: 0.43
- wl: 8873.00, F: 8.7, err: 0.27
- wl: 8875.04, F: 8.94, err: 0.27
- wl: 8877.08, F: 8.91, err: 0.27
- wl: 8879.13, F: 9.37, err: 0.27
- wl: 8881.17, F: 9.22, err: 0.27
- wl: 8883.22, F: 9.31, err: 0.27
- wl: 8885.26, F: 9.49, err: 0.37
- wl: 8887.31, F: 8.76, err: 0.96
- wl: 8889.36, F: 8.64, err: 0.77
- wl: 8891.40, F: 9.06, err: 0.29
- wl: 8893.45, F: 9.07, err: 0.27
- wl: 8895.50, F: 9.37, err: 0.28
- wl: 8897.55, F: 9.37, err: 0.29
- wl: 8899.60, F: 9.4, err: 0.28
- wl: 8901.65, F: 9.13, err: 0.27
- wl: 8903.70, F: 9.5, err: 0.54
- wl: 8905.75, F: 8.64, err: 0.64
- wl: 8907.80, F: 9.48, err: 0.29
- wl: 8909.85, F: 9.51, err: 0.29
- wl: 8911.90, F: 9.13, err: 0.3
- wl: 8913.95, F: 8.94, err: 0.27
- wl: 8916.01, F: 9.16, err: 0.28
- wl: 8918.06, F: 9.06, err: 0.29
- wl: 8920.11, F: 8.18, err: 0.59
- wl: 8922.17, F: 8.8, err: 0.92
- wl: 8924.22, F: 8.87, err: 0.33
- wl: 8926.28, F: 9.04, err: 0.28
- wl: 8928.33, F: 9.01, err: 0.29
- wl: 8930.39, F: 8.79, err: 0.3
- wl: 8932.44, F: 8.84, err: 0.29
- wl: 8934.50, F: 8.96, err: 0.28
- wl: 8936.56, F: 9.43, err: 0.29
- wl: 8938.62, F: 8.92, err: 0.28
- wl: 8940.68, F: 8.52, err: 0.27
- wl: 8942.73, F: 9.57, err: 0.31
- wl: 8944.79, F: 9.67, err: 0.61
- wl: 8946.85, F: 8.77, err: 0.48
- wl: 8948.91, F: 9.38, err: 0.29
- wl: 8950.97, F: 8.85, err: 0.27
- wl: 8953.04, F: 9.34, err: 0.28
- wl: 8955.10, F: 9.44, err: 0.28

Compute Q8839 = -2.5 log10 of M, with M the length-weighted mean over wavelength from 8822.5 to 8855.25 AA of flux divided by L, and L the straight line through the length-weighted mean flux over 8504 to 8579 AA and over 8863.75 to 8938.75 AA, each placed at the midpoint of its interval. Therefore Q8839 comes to 0.005 mag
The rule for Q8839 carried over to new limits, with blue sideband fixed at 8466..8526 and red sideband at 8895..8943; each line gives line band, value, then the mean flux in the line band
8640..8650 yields -0.032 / 9.71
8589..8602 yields -0.033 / 9.78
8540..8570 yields 0.060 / 9.03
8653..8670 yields 0.128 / 8.36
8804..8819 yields 0.043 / 8.85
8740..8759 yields 0.004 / 9.25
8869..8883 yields 0.007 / 9.06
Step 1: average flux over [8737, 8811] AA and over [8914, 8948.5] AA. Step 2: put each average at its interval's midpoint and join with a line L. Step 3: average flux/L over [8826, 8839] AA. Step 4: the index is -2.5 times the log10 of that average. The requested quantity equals 0.06 mag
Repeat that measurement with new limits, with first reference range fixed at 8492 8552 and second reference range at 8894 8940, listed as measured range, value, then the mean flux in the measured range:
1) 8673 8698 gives -0.02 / 9.3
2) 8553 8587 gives -0.06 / 9.72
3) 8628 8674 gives 0.01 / 9.1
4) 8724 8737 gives -0.03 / 9.39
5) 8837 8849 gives -0.02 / 9.27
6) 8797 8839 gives 0.02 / 8.95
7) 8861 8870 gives -0.01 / 9.15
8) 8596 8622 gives -0.07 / 9.78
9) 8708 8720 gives -0.03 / 9.39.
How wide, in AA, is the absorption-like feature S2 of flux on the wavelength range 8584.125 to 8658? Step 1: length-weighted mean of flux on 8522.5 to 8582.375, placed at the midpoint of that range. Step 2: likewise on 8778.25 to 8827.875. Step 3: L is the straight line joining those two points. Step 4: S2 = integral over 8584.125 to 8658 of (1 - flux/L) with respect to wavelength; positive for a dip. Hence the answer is -3.5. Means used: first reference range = 9.38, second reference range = 9.13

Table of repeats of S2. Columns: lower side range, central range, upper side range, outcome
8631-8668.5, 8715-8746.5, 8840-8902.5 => -0.6 AA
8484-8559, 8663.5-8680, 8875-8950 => 1.5 AA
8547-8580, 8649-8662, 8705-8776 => 0.3 AA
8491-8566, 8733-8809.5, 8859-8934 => -1.7 AA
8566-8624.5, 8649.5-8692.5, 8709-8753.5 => 3.0 AA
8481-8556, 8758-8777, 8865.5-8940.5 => -0.9 AA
